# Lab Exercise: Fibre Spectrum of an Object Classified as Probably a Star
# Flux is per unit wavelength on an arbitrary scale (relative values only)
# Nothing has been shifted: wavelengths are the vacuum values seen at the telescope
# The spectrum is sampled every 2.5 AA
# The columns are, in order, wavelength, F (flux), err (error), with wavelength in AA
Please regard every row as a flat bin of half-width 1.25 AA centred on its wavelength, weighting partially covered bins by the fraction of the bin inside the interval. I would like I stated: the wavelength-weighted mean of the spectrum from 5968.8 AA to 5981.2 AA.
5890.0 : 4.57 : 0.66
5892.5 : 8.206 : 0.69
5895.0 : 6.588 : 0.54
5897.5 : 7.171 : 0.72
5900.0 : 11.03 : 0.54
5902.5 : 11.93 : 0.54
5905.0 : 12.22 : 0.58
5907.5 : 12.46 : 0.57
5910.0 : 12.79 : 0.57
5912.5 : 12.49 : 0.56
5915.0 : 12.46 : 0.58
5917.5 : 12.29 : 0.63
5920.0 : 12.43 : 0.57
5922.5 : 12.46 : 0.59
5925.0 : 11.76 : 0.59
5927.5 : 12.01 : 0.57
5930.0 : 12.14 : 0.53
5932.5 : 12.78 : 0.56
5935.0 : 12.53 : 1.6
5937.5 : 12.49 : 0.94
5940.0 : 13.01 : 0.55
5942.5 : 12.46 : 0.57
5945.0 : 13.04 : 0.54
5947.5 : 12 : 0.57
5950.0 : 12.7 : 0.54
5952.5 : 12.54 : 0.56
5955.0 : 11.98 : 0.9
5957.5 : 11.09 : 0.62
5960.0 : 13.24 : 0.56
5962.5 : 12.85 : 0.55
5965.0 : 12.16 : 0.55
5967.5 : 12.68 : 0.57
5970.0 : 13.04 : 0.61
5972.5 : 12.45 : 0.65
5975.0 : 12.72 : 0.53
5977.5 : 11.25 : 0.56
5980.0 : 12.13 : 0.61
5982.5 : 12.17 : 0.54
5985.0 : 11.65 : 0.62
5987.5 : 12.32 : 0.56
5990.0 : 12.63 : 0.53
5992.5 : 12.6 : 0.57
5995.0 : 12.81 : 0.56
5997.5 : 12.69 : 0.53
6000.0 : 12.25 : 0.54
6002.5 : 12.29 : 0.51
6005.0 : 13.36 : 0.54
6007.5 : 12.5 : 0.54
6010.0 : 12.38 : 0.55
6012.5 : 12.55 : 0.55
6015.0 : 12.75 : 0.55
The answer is 12.3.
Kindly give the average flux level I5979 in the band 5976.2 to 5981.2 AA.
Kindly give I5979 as 11.7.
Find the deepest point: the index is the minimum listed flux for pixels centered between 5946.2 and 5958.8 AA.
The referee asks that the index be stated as 11.09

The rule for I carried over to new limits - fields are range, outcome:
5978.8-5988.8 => 12.1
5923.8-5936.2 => 12.2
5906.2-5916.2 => 12.5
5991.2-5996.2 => 12.7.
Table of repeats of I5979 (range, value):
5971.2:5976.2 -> 12.6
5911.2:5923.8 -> 12.4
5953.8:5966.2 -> 12.3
